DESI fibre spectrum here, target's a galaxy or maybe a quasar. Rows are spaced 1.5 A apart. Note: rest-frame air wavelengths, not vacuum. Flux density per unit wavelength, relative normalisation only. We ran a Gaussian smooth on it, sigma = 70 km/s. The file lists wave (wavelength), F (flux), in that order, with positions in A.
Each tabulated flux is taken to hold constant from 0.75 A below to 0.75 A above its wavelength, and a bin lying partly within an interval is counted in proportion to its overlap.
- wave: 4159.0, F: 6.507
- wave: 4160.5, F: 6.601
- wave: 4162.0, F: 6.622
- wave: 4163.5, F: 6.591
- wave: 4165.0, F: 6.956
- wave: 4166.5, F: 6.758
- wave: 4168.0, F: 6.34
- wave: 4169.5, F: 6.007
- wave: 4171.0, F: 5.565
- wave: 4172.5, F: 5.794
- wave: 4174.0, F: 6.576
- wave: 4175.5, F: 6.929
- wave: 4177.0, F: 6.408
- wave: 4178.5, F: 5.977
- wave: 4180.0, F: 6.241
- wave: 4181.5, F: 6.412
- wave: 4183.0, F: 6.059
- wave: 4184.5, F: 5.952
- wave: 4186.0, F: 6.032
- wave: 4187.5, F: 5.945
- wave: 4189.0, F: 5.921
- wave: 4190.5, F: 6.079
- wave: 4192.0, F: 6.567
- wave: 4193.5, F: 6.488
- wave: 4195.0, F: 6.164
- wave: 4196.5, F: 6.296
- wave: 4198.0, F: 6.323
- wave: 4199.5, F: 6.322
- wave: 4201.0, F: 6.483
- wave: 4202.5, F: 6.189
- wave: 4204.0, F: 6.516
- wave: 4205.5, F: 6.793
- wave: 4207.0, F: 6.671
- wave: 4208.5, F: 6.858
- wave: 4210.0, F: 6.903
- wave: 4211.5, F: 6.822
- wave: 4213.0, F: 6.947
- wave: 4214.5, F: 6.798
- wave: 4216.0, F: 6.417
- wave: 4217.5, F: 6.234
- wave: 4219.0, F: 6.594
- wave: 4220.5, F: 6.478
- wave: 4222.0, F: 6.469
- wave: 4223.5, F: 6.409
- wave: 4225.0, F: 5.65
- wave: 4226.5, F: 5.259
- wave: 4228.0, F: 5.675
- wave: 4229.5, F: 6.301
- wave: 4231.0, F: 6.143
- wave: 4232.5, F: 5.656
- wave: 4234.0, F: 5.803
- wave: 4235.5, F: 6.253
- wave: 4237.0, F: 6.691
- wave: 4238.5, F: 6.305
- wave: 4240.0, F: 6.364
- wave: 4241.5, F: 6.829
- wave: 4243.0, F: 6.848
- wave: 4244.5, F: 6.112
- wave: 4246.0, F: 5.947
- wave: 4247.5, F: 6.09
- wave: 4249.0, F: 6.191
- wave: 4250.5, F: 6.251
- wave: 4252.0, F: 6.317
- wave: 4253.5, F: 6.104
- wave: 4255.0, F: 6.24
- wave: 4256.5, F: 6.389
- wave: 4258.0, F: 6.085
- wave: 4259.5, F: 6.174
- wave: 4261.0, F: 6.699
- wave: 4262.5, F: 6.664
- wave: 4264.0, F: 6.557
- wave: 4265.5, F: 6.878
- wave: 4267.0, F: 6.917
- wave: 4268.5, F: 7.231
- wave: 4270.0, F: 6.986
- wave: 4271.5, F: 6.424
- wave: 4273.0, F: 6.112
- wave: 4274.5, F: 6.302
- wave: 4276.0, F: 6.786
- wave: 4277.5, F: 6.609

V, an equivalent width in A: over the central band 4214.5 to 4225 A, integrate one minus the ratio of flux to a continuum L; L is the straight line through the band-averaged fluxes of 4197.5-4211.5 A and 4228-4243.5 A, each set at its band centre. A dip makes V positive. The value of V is 0.0 A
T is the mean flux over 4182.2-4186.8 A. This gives 6.02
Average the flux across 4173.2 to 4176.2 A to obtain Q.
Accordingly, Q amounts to 6.73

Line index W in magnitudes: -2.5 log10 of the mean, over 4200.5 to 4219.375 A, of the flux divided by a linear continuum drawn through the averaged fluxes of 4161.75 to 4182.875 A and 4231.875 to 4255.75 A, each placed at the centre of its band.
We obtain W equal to -0.06 mag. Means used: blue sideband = 6.35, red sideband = 6.25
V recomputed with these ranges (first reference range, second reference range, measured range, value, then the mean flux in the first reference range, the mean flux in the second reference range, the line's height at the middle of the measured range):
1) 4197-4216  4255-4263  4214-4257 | 1.7 A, 6.62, 6.38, 6.49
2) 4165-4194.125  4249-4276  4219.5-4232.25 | 0.7 A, 6.23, 6.49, 6.38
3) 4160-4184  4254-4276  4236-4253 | 0.4 A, 6.36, 6.55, 6.51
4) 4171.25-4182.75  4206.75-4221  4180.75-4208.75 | 0.7 A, 6.29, 6.68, 6.47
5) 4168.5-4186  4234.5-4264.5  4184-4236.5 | -0.4 A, 6.17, 6.35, 6.25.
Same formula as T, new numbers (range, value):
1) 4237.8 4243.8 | 6.58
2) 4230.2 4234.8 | 5.88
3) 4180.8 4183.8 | 6.23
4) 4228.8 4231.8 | 6.21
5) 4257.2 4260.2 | 6.13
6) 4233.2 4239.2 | 6.26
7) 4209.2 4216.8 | 6.77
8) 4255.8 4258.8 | 6.23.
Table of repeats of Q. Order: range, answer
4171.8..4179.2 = 6.34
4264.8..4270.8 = 7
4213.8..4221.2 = 6.5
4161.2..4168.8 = 6.65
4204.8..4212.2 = 6.81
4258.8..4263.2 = 6.51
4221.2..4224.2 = 6.44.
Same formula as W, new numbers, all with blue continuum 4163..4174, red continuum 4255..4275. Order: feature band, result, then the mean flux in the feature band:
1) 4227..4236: 0.092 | 5.94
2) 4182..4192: 0.052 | 6.05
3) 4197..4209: -0.019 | 6.51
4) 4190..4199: 0.008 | 6.33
